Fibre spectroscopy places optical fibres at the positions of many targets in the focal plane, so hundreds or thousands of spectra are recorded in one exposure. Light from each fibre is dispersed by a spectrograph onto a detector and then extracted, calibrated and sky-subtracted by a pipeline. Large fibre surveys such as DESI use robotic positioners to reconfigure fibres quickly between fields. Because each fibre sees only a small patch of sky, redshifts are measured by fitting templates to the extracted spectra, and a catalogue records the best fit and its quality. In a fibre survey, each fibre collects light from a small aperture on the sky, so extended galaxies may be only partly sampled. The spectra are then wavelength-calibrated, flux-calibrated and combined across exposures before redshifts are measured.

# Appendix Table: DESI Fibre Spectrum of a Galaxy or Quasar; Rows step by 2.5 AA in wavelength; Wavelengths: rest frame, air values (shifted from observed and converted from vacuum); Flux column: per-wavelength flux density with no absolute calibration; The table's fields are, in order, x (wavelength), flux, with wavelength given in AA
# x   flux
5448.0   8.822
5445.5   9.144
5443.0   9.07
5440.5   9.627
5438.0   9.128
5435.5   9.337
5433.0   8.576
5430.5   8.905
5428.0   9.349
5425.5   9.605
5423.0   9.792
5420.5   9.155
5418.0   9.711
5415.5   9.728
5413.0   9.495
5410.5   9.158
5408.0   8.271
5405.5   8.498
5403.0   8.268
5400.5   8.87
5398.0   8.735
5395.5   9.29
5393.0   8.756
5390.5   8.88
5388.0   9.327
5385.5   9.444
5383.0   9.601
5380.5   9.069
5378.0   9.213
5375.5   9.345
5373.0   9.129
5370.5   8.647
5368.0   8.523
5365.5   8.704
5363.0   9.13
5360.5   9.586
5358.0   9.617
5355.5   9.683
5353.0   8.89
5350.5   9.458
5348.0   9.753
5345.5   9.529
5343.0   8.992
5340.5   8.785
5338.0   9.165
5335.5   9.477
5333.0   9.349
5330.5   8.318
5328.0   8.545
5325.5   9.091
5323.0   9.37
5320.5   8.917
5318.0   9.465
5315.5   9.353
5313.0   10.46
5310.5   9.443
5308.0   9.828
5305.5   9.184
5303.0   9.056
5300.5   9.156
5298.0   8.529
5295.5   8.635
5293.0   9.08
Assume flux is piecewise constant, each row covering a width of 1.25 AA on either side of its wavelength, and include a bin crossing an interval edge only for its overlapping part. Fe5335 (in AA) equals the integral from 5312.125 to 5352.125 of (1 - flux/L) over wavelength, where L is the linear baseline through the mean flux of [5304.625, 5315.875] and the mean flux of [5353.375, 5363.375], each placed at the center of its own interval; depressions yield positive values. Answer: 1.5 AA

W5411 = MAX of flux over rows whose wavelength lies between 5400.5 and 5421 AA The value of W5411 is 9.728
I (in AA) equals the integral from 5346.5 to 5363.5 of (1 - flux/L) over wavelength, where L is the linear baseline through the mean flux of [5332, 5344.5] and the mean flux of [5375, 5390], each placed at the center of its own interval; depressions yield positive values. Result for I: -0.45 AA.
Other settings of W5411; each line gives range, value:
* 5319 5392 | 9.753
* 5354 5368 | 9.683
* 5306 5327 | 10.46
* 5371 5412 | 9.601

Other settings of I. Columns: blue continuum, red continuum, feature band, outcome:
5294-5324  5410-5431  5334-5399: 1.31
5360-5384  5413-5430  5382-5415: 1.17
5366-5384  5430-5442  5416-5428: -0.58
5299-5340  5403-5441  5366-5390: 0.23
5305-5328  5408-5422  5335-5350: 0.19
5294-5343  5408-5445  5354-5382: 0.21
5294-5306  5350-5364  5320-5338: 0.25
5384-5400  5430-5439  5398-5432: -0.35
